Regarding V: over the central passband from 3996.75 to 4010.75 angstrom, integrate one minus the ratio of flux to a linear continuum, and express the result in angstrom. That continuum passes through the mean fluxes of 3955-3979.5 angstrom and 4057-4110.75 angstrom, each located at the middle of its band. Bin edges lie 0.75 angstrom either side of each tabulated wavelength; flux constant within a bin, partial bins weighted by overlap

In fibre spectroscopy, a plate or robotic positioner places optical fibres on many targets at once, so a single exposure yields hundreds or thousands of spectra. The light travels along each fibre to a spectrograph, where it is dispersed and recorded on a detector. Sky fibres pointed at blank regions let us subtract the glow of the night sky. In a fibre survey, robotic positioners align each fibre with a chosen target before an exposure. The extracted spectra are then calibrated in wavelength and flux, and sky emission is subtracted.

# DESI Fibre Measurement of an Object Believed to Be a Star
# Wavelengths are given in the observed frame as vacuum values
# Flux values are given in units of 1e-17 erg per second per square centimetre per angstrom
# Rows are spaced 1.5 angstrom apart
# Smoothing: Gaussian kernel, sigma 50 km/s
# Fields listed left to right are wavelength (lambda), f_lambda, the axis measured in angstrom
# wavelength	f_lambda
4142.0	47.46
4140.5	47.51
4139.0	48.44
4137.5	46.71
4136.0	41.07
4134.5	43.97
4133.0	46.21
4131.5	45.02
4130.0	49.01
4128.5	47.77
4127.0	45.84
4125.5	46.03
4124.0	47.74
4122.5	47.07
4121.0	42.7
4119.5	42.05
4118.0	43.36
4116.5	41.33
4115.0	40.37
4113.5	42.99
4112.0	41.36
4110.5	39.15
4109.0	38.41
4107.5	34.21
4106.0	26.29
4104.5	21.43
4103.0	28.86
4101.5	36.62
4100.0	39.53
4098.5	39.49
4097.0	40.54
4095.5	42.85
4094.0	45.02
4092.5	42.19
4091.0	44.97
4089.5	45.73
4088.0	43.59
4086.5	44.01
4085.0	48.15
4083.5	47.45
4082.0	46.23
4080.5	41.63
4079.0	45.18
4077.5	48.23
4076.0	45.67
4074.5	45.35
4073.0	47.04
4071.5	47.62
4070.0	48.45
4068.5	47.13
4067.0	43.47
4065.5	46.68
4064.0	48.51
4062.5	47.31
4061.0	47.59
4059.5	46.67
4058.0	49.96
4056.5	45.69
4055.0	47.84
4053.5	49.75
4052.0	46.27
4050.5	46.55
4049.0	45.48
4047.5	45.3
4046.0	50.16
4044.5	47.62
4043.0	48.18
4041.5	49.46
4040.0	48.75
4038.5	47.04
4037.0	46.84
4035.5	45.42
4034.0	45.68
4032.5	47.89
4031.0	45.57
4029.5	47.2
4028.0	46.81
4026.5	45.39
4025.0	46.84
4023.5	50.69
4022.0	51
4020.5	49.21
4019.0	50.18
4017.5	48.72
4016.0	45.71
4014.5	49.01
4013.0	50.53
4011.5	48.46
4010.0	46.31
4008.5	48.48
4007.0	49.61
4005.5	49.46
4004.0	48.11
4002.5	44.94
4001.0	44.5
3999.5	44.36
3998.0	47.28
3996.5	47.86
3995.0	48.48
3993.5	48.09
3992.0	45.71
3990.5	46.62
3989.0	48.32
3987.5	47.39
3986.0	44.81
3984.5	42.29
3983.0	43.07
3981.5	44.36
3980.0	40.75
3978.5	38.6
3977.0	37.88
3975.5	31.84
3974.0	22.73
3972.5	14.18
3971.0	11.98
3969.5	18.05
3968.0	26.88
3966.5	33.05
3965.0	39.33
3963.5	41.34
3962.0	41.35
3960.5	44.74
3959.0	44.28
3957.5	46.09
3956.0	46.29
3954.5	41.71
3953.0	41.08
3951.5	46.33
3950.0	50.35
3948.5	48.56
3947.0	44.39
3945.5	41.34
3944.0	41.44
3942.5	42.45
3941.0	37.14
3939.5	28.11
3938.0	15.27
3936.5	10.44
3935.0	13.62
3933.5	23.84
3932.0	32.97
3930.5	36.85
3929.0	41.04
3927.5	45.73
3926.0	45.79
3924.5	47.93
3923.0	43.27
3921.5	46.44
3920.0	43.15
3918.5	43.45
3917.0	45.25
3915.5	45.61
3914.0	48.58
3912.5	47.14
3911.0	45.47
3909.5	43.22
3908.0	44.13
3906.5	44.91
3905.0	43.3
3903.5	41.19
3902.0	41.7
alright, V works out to -4.0 angstrom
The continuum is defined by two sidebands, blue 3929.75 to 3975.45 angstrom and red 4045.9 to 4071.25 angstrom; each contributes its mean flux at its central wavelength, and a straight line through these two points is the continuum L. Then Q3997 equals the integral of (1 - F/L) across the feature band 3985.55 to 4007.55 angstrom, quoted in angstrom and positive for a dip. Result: -4.2 angstrom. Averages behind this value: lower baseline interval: 34.2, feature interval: 47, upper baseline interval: 47.2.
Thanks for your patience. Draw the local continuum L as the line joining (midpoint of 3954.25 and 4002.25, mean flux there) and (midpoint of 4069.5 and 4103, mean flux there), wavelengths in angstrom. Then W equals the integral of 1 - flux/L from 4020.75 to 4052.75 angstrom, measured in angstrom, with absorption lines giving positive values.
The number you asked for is -4.2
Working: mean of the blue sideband 39.5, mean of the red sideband 44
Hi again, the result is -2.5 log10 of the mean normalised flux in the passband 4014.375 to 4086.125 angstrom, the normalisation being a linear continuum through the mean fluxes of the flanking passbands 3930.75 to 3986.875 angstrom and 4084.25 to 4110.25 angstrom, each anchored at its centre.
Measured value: -0.24 mag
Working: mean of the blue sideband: 35.5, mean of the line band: 47.2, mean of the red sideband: 38.9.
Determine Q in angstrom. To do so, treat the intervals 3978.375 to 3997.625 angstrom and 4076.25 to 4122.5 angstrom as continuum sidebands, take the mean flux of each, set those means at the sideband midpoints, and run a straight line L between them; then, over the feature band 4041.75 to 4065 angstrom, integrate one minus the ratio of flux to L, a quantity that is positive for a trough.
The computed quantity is -2.60 angstrom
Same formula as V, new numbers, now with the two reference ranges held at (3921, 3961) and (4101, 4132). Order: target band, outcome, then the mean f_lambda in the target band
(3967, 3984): 3.83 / 30.3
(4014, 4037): -4.74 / 47.6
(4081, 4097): -1.86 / 44.8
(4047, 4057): -1.76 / 46.8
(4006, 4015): -2.15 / 48.7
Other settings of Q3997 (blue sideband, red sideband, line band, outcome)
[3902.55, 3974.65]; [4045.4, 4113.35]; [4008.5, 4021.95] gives -2.5 angstrom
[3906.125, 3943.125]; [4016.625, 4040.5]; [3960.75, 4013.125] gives 4.1 angstrom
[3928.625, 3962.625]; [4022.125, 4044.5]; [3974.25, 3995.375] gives -0.5 angstrom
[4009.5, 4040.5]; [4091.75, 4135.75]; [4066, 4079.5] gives -0.7 angstrom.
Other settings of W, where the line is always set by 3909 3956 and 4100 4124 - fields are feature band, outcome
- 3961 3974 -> 3.7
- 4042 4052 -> -2.2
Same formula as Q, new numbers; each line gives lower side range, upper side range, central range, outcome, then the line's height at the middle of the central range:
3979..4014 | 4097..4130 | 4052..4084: -3.3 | 42.4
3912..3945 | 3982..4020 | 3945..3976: 3.3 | 41.7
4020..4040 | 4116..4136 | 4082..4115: 4.3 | 45.8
